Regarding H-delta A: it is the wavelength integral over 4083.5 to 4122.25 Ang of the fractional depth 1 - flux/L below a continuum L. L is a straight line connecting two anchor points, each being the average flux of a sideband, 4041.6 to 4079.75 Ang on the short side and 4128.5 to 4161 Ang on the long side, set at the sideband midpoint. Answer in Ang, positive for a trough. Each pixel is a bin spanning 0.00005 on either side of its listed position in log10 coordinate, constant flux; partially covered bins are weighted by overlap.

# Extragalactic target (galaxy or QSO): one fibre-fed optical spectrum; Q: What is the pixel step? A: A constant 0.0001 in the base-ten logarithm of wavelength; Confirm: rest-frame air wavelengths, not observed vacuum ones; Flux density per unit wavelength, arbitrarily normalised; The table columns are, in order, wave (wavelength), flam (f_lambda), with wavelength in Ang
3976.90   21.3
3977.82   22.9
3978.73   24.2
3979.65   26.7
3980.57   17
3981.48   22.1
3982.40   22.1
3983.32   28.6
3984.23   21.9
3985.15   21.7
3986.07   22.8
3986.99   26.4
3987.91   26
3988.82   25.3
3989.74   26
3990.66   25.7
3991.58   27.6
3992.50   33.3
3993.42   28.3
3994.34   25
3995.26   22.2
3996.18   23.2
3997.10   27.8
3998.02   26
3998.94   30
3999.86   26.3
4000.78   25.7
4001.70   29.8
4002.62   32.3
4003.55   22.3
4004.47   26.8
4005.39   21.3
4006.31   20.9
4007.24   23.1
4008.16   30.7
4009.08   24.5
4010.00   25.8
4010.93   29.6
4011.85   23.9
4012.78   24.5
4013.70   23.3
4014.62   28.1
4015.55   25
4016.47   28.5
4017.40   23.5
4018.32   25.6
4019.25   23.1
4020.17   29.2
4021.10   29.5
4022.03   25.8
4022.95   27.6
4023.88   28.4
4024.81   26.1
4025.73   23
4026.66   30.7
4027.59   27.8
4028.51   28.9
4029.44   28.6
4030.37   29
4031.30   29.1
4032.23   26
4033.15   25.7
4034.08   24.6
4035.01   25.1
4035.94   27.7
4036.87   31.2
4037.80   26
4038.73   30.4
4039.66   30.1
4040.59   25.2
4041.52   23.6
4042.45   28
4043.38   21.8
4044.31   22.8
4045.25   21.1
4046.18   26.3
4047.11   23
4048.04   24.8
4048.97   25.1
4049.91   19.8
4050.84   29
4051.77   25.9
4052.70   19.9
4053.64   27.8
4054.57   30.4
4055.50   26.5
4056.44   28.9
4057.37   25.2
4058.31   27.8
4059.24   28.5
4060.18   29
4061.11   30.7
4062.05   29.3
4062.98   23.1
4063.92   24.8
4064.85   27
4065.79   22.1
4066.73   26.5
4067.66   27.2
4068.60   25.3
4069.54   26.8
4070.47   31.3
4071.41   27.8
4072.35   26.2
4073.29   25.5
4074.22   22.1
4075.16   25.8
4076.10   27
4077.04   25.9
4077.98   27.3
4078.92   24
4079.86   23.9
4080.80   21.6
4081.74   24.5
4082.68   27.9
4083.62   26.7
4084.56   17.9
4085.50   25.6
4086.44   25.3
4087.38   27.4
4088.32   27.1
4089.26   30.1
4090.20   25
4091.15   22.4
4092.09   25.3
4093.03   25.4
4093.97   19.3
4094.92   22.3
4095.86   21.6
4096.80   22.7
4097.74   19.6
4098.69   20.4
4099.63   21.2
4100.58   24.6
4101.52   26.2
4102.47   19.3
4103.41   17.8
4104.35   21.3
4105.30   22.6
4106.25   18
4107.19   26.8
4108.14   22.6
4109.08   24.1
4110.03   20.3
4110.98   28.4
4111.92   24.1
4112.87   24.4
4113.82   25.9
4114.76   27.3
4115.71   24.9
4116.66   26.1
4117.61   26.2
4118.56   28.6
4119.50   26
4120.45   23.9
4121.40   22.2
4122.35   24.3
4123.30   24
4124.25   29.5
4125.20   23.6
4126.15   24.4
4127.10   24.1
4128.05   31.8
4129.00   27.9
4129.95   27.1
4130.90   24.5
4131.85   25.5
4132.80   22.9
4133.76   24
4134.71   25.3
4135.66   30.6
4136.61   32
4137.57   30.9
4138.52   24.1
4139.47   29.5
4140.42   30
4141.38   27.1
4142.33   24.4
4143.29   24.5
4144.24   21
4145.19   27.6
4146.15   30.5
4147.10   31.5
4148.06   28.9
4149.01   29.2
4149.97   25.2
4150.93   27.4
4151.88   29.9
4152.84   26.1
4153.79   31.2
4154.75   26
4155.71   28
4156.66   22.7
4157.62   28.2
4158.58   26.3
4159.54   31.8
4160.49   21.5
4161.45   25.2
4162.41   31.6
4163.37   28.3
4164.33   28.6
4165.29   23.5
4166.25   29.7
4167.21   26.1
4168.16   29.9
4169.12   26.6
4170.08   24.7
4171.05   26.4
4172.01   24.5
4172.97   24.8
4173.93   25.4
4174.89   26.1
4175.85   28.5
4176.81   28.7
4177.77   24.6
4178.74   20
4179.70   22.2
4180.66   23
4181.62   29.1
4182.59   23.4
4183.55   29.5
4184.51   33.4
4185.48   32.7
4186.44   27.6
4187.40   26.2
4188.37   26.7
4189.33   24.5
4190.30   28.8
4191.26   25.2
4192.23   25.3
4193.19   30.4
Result 4.0 Ang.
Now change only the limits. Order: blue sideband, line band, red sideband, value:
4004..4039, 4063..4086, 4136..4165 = 1.3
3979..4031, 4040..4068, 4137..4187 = 0.6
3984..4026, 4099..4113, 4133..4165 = 2.2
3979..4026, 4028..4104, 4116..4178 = 2.2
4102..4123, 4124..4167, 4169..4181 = -4.7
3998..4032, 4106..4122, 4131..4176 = 1.3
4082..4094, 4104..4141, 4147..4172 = 0.9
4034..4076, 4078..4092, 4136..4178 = 0.8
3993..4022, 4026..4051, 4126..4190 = -0.1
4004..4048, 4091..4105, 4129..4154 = 2.6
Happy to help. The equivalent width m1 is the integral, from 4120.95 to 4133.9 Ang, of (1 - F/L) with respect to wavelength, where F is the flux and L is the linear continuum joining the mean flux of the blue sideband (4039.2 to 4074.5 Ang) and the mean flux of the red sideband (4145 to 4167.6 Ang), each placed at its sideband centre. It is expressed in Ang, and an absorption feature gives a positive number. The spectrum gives 0.8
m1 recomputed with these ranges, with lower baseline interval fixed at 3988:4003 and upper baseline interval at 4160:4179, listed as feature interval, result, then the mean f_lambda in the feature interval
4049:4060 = 0.2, 26.3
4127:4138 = -0.3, 27.3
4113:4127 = 0.6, 25.4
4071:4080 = 0.4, 25.6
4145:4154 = -0.8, 28.7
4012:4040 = -0.1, 27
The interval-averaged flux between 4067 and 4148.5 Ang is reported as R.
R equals 25.2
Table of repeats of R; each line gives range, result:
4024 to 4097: 25.9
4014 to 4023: 26.5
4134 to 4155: 27.8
